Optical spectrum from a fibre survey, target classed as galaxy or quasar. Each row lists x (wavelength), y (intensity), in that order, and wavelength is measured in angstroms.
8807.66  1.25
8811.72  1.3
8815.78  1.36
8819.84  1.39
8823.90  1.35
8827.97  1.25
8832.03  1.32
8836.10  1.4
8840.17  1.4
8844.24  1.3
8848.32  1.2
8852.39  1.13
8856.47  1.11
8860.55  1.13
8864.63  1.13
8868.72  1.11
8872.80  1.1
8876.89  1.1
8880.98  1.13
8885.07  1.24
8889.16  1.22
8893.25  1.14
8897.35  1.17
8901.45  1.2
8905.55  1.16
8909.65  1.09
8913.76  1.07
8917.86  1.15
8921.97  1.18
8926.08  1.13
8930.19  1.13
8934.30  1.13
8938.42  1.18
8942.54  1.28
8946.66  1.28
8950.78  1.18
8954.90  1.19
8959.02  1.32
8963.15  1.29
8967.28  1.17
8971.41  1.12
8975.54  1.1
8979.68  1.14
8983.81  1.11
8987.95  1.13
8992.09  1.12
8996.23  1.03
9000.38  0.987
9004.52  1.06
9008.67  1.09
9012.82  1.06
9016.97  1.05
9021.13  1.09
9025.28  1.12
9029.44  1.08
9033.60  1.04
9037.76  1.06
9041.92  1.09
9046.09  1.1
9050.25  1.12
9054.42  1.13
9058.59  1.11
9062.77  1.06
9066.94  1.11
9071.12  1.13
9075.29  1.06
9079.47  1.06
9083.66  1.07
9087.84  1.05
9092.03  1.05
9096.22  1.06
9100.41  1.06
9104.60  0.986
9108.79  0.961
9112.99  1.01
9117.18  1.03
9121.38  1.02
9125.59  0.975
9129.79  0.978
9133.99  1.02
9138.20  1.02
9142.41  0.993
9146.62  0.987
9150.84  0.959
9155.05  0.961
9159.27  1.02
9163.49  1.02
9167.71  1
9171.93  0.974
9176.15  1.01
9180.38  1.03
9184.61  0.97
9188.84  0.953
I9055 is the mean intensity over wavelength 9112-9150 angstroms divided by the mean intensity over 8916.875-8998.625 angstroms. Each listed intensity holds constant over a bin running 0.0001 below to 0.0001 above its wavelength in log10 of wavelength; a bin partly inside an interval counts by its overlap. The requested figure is 0.86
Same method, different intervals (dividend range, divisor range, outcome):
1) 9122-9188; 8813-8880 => 0.81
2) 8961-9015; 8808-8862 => 0.87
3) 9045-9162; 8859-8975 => 0.89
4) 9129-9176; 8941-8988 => 0.83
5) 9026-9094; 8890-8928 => 0.95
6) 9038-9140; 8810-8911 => 0.86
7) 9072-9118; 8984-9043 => 0.97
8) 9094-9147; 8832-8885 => 0.84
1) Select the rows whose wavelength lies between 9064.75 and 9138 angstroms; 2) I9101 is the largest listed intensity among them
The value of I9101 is 1.13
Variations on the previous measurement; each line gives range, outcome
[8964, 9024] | 1.17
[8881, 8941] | 1.24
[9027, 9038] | 1.08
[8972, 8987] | 1.14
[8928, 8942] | 1.18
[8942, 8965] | 1.32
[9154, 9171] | 1.02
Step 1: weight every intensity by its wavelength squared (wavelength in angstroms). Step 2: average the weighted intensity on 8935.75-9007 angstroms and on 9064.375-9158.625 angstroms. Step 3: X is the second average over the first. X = 0.9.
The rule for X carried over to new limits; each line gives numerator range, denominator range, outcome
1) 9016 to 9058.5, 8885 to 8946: 0.96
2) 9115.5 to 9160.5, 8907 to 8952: 0.90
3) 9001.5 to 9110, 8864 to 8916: 0.97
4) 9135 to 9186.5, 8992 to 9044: 0.96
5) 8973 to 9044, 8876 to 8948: 0.95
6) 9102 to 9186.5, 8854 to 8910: 0.92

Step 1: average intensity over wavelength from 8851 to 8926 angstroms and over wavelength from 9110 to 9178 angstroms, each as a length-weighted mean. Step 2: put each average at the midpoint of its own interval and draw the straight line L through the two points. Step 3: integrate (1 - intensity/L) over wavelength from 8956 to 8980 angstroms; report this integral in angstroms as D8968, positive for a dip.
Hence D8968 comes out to -2.10 angstroms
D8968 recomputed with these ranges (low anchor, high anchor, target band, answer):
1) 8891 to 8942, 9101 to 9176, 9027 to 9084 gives -1.87 angstroms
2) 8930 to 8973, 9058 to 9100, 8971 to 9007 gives 2.57 angstroms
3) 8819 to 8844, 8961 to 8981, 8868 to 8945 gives 5.76 angstroms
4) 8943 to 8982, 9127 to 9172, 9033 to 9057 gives 0.36 angstroms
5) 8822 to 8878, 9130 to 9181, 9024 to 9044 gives 0.17 angstroms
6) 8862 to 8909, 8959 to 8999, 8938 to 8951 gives -1.11 angstroms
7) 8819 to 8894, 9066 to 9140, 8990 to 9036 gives 1.47 angstroms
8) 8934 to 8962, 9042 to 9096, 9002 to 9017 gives 1.20 angstroms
